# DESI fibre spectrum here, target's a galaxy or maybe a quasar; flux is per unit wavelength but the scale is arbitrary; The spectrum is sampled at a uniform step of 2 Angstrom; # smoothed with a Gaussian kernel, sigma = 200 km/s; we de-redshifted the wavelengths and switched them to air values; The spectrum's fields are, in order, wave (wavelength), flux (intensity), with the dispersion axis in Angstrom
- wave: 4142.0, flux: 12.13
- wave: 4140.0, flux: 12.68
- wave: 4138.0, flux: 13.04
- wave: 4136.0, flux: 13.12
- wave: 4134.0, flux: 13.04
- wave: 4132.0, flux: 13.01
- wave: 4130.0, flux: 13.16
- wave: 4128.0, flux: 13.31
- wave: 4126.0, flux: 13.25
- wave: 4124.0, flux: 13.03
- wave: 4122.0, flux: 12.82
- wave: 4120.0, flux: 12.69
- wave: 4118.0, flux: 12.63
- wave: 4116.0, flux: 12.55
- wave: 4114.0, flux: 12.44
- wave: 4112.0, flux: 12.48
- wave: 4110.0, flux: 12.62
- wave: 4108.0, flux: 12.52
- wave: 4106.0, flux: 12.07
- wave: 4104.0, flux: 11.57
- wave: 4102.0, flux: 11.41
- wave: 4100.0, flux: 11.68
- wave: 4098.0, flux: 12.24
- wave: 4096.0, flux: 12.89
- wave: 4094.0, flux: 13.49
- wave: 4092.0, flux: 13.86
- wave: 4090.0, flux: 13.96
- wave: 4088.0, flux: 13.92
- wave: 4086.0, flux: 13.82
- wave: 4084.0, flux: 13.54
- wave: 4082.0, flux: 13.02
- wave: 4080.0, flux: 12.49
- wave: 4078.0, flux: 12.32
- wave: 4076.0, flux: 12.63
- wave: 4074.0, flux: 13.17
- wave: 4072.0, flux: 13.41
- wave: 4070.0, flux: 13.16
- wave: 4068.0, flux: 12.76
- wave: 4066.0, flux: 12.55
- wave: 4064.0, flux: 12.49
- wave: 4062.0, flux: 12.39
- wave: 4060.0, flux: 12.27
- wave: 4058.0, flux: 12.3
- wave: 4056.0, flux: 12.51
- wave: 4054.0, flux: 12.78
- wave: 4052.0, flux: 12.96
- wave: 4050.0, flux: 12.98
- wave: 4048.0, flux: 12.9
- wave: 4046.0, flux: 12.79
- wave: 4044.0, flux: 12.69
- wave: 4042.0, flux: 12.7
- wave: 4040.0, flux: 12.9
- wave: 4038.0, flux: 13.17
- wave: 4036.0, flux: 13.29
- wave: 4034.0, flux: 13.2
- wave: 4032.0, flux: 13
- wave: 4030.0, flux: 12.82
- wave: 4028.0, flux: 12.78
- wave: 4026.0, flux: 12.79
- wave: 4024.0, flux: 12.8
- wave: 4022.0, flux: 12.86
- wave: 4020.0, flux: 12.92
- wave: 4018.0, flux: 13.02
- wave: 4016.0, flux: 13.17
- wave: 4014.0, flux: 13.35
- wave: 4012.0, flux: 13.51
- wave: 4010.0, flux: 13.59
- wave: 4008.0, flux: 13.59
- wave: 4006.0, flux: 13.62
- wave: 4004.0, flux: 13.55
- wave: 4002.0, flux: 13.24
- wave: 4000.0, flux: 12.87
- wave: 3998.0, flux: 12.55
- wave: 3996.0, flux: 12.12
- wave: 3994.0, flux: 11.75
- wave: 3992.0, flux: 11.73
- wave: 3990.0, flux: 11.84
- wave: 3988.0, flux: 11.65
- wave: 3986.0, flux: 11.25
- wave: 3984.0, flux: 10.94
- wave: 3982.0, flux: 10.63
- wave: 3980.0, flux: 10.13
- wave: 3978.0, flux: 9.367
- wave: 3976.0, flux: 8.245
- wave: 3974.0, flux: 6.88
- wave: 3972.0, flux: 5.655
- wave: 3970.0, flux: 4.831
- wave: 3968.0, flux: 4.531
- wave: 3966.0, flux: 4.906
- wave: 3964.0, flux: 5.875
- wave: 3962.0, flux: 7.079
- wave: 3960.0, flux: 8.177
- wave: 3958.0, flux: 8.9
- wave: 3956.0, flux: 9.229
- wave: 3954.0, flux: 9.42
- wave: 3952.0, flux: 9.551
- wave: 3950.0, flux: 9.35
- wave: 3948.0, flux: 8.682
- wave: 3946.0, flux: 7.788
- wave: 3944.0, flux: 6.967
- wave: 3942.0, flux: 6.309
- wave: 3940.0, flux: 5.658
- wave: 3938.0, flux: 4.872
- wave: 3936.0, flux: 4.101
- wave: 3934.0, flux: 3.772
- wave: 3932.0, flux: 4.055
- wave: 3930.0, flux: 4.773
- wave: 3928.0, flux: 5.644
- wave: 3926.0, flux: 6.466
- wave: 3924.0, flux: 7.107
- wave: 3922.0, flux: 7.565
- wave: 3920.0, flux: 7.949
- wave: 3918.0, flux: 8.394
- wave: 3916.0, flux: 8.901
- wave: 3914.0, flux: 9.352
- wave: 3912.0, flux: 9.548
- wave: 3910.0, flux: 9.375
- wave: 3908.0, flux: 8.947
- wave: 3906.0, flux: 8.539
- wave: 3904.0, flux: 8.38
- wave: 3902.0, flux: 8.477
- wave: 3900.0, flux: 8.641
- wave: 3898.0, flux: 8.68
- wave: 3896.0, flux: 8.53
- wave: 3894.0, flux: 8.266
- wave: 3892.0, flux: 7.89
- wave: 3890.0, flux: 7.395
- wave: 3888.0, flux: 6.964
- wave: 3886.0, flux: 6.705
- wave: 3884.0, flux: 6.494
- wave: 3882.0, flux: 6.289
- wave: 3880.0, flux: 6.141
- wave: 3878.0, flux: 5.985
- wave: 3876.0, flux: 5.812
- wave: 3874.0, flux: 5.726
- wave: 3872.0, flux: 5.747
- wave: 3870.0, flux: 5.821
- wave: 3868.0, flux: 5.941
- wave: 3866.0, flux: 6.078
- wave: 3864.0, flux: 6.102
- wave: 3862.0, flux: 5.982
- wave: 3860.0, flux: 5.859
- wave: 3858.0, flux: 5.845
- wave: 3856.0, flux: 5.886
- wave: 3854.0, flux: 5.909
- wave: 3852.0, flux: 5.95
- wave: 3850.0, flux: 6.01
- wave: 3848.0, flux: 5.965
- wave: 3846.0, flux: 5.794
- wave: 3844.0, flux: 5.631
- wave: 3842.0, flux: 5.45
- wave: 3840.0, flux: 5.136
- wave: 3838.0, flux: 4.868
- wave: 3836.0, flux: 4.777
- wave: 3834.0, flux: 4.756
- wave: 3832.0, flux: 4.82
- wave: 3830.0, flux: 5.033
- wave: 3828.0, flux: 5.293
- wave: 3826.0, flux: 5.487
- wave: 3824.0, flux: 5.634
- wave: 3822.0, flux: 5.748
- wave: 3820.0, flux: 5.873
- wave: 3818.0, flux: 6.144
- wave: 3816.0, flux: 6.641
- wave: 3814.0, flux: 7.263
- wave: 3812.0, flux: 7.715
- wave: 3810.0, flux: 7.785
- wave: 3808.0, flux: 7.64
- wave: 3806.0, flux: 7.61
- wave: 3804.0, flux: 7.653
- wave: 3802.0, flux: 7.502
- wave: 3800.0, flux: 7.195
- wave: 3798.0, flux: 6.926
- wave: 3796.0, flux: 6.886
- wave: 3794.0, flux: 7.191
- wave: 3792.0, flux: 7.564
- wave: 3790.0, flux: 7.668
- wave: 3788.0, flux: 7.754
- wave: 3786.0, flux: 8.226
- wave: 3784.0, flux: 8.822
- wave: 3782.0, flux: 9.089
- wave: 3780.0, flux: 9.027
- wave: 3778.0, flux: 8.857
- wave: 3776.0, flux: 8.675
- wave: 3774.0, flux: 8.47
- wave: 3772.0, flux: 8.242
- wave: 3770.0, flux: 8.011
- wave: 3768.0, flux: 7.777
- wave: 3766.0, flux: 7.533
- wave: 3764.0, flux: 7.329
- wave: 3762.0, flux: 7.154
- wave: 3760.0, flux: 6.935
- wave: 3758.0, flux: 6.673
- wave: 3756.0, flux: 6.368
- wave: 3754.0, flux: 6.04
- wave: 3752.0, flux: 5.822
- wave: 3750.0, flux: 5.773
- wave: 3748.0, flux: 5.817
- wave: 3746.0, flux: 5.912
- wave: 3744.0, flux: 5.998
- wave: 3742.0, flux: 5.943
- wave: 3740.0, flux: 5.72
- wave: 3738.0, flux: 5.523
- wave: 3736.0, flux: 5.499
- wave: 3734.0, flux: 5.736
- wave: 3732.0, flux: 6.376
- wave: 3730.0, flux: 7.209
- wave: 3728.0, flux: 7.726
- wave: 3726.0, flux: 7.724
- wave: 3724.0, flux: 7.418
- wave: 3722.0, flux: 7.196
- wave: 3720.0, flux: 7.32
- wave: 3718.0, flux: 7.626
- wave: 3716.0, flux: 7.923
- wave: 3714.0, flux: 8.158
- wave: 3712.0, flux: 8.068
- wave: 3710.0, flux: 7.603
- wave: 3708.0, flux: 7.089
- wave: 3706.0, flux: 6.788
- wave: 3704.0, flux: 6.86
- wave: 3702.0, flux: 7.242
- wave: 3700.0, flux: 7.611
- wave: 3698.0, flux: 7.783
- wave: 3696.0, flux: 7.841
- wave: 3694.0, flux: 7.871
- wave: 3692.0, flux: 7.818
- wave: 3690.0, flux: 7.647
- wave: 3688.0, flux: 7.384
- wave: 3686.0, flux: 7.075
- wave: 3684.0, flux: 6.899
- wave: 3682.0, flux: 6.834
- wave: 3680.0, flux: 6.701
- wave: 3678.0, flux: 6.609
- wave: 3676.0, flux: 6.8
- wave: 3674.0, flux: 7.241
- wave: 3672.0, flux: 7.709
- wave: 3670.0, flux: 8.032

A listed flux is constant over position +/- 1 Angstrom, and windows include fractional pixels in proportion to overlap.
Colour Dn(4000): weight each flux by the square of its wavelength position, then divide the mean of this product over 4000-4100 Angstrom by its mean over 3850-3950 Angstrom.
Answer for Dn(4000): 2.04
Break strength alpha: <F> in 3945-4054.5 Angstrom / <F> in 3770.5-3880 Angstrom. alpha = 1.68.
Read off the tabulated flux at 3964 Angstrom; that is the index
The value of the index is 5.875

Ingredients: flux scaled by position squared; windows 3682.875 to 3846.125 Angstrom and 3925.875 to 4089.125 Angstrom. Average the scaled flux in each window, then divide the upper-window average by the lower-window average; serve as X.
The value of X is 1.8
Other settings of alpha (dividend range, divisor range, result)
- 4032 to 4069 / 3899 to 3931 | 1.59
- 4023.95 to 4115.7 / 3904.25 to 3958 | 1.72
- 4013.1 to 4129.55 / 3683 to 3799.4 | 1.77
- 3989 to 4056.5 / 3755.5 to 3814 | 1.67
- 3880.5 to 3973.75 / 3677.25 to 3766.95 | 1.05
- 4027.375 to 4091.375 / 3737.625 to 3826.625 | 1.82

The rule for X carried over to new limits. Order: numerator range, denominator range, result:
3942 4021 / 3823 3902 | 1.75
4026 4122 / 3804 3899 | 2.29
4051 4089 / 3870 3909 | 1.93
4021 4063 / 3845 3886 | 2.34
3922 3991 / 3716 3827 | 1.16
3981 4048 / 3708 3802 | 2.01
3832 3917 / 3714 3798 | 1.00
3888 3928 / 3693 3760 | 1.32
